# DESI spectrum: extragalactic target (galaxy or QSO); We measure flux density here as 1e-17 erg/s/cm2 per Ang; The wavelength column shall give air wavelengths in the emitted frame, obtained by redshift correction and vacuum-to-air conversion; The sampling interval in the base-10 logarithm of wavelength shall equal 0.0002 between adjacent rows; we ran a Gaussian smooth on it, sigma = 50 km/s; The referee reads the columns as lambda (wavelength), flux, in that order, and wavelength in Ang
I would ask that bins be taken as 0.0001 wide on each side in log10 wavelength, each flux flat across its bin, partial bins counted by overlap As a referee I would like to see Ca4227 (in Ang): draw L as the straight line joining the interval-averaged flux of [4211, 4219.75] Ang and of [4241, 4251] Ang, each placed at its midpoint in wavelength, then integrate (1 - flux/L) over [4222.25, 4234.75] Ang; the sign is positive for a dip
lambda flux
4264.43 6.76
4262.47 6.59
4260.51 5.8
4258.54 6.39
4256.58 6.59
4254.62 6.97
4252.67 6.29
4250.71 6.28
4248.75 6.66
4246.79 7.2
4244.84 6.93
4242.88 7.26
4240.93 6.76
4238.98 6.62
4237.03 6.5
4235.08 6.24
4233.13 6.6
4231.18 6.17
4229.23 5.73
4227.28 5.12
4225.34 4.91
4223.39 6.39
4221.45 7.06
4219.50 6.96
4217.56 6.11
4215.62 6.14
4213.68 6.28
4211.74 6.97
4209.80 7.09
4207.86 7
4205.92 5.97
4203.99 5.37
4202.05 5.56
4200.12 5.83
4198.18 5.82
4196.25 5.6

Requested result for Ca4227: 1.5 Ang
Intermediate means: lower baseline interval 6.44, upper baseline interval 6.89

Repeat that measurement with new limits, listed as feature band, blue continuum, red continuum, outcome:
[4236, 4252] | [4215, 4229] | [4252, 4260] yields -1.0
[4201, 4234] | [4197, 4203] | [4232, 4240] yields -0.6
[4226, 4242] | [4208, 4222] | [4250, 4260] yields 0.9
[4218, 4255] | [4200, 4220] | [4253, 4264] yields -0.2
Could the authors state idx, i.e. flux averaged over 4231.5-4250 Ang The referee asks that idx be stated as 6.73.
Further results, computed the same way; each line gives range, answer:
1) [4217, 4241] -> 6.23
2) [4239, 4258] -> 6.76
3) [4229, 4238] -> 6.29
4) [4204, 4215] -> 6.53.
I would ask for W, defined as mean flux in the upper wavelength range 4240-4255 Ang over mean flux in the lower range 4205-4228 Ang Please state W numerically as 1.07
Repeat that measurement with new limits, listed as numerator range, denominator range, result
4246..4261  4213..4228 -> 1.06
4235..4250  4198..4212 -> 1.10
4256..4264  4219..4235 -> 1.04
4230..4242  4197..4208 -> 1.11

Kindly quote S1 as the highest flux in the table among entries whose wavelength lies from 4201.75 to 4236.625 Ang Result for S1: 7.09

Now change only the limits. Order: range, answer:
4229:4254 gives 7.26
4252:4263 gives 6.97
